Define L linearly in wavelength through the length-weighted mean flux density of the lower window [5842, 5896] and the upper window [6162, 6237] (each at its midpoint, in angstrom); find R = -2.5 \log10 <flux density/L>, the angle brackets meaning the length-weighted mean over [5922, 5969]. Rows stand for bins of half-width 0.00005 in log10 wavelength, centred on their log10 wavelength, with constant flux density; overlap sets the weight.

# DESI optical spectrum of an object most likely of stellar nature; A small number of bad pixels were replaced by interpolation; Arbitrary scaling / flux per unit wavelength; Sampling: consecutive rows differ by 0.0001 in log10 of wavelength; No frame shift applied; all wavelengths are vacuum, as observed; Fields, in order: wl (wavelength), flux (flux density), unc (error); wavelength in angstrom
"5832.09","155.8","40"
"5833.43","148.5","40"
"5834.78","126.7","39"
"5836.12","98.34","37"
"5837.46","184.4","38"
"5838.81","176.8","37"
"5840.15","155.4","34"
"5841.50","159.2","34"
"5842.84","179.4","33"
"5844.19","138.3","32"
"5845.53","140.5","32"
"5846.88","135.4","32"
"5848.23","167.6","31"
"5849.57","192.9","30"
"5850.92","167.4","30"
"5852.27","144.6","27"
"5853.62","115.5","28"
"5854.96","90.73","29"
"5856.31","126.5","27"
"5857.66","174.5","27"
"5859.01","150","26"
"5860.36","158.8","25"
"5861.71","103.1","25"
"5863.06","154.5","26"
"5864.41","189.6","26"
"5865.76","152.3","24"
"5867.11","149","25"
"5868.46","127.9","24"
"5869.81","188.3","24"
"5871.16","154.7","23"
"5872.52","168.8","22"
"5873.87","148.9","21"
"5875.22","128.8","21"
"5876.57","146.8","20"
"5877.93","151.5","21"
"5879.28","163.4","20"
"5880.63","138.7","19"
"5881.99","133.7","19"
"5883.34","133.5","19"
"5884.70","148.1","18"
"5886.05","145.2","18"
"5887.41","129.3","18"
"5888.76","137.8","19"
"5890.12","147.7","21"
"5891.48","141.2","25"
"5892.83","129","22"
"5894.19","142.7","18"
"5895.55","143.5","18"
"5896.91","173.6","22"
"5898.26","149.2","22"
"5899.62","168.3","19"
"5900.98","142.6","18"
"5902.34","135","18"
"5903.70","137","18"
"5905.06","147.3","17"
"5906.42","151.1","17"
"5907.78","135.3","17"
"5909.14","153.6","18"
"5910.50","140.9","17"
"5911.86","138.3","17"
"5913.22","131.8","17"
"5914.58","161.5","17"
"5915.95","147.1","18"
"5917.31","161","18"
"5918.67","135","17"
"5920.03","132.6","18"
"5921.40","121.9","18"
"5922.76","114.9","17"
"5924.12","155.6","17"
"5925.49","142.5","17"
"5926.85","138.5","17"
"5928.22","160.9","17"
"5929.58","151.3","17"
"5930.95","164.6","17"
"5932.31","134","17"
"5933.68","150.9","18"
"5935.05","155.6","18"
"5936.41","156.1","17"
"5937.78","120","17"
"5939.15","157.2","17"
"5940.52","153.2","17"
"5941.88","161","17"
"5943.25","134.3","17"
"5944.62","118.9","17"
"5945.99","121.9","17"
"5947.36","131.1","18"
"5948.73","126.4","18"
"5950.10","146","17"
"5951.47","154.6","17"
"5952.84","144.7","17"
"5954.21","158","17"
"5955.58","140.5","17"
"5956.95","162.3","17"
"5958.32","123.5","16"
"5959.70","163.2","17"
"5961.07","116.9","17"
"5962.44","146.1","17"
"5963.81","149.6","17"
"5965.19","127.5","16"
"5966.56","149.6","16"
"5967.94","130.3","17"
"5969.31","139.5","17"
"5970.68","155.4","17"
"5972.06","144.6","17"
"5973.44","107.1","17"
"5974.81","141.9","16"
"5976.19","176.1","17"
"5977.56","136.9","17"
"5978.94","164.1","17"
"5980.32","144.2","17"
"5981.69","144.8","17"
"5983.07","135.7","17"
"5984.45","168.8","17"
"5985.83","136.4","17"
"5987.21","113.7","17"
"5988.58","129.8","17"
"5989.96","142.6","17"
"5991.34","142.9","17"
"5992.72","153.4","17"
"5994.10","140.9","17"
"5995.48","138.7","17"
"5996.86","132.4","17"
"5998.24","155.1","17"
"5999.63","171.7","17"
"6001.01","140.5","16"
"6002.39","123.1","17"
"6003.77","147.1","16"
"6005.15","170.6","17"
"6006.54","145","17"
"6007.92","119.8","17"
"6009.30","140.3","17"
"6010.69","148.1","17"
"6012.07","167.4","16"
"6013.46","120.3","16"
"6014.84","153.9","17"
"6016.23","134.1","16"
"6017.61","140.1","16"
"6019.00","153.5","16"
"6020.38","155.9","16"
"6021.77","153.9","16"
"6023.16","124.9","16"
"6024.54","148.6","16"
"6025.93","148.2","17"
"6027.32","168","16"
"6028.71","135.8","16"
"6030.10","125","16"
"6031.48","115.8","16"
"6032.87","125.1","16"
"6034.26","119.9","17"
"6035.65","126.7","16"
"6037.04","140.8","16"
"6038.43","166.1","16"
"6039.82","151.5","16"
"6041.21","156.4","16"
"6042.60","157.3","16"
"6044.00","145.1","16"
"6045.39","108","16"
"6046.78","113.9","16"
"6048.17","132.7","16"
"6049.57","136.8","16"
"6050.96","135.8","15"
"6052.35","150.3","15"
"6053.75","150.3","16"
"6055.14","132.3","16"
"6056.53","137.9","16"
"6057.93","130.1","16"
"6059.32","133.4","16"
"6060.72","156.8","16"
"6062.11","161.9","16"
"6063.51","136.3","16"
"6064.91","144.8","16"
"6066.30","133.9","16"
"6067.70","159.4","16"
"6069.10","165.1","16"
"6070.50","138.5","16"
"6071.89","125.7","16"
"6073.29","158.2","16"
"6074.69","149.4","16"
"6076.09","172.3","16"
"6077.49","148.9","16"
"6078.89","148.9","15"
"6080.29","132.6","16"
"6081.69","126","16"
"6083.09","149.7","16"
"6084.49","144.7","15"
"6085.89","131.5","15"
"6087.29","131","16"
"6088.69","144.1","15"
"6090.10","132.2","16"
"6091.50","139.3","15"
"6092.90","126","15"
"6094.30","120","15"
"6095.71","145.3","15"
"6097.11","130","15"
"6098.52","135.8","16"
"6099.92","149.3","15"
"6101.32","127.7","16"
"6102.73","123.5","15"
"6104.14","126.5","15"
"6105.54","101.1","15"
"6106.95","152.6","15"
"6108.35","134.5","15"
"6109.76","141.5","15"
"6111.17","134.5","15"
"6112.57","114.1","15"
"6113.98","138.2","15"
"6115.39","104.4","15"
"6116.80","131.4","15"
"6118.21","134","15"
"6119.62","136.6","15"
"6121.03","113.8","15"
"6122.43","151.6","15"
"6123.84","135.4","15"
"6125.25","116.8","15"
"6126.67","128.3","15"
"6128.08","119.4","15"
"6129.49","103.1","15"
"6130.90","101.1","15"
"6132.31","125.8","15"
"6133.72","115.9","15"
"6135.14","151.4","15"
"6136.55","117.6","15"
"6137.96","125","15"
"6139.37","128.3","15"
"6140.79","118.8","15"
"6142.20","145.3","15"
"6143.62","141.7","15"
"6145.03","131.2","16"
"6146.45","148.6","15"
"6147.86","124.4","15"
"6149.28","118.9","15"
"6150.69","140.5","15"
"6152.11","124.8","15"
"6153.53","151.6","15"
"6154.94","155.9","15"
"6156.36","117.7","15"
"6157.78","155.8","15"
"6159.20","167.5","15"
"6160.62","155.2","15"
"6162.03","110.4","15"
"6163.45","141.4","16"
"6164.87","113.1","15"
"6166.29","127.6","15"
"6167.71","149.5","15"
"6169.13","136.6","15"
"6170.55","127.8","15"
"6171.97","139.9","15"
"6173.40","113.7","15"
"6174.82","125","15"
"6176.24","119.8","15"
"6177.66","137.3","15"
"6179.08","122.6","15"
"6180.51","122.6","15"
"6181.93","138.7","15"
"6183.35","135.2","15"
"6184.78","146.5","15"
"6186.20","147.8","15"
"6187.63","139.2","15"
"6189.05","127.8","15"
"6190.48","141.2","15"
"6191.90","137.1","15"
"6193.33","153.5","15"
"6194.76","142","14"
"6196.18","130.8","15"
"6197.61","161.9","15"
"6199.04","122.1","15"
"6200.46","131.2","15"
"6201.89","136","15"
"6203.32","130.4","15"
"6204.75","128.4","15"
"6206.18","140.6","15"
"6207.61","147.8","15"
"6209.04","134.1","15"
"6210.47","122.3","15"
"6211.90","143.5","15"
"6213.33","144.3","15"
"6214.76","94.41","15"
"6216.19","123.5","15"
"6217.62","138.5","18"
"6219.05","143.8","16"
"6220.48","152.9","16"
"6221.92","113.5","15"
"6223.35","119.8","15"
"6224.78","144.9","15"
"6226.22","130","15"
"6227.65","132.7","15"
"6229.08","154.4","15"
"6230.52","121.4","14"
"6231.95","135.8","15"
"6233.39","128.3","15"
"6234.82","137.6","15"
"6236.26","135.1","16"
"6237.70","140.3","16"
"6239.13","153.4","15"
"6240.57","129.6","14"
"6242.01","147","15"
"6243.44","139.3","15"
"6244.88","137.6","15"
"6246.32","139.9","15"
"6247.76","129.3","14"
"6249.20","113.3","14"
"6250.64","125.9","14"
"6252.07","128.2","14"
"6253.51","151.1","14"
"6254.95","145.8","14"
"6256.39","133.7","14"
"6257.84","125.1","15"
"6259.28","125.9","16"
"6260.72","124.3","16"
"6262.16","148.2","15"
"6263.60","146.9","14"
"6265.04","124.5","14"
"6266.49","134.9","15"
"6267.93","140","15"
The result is 0.01 mag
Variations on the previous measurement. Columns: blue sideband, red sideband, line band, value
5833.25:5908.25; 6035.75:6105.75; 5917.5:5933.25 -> 0.03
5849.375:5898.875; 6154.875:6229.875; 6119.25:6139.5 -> 0.11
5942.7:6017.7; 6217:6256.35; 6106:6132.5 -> 0.10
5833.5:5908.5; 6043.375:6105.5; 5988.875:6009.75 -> -0.02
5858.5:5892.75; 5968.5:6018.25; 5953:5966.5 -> 0.01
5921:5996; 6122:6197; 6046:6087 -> -0.04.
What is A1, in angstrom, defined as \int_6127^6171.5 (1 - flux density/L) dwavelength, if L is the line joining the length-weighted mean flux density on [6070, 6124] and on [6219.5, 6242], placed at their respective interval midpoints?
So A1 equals 1.2 angstrom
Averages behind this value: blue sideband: 135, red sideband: 136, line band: 132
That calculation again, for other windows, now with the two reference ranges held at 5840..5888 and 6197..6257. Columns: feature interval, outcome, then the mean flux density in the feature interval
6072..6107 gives 0.7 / 137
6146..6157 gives 0.2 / 135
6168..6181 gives 0.8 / 128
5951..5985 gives 0.0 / 145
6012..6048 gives 0.6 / 140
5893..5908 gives 0.0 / 147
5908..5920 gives 0.1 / 145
